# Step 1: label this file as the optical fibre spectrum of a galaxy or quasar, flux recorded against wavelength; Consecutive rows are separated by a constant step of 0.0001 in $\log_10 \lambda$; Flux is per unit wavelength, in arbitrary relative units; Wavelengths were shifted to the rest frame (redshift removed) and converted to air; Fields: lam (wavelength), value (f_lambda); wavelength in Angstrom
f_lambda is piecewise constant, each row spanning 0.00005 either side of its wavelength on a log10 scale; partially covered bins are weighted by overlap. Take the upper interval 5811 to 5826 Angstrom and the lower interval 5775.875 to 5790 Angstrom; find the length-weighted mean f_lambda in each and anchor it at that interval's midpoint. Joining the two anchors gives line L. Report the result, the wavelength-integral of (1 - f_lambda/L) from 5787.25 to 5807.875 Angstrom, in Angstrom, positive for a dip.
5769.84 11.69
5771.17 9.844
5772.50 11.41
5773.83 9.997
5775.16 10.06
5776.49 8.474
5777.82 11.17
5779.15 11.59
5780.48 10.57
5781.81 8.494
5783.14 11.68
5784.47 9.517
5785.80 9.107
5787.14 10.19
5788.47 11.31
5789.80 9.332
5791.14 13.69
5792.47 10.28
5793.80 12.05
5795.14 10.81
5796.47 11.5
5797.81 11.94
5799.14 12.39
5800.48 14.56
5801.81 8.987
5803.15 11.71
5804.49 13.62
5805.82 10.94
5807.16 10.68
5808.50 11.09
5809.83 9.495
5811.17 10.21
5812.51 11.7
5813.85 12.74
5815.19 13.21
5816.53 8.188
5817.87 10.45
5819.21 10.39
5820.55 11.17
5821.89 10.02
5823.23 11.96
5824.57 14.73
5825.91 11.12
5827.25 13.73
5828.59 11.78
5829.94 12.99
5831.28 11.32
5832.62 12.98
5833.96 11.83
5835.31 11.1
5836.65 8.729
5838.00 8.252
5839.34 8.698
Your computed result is -1.7 Angstrom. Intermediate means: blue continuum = 10.2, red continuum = 11.4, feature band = 11.5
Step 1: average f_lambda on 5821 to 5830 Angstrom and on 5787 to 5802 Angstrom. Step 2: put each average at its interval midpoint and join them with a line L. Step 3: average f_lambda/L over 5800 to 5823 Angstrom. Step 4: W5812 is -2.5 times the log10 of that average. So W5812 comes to 0.08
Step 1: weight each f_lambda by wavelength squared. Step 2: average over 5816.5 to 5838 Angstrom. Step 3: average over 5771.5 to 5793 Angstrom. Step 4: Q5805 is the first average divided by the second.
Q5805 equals 1.11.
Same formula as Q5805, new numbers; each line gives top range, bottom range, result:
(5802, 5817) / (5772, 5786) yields 1.11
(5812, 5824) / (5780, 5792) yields 1.08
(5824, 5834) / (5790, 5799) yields 1.10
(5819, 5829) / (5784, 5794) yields 1.14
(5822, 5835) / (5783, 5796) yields 1.16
